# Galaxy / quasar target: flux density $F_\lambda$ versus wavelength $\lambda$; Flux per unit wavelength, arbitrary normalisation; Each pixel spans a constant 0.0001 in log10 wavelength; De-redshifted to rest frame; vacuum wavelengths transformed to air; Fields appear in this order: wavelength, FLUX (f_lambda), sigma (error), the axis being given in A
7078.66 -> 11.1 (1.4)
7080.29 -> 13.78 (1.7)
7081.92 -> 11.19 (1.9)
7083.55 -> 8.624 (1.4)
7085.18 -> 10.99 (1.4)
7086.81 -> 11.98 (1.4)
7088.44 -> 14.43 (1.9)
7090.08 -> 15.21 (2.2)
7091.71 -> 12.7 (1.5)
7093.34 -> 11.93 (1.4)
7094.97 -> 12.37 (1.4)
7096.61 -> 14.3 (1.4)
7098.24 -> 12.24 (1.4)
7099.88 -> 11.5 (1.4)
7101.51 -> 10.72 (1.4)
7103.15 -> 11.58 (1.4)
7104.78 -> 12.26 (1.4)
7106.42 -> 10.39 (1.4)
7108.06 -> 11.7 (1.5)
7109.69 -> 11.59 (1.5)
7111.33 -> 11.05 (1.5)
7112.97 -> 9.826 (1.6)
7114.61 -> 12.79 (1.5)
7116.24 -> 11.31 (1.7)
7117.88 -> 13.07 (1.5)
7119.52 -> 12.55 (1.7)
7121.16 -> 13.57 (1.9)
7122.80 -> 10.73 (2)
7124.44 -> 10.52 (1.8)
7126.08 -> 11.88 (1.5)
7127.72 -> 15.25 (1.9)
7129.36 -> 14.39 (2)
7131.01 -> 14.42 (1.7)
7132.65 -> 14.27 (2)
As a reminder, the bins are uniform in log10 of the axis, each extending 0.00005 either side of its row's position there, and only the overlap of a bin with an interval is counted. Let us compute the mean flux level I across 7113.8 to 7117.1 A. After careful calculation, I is 12.1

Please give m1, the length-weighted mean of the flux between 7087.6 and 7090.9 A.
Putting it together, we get 14.8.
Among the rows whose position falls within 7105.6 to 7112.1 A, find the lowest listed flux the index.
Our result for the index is 10.39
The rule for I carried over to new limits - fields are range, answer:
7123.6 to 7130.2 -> 13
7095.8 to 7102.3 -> 12.2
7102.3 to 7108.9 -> 11.5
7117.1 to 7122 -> 13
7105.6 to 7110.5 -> 11.2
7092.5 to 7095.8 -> 12.2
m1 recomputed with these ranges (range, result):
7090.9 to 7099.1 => 12.7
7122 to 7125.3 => 10.6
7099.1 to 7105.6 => 11.5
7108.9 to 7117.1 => 11.3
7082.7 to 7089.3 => 11.5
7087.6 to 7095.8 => 13.3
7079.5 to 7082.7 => 12.5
